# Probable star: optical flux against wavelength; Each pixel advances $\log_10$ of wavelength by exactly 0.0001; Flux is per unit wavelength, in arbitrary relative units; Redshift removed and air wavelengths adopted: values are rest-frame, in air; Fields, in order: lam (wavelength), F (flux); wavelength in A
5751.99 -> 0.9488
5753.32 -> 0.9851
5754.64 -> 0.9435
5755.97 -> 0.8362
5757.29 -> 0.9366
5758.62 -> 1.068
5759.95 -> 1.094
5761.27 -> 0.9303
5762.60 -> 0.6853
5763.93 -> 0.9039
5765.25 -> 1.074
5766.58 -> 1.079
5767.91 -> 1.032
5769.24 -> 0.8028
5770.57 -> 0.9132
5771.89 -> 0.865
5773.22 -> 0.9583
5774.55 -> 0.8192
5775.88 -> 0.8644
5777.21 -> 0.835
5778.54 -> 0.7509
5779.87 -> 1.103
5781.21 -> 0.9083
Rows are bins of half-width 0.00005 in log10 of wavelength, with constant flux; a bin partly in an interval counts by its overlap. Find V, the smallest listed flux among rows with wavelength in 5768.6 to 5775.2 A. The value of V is 0.8028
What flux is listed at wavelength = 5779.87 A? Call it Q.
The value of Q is 1.103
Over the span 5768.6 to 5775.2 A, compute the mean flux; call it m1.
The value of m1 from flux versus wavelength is 0.873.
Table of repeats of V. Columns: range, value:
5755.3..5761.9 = 0.8362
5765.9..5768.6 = 1.032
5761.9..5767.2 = 0.6853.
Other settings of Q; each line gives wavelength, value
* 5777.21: 0.835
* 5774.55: 0.8192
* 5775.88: 0.8644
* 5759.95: 1.094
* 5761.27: 0.9303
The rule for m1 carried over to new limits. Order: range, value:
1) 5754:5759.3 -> 0.945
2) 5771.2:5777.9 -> 0.869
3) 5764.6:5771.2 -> 0.979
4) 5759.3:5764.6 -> 0.905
